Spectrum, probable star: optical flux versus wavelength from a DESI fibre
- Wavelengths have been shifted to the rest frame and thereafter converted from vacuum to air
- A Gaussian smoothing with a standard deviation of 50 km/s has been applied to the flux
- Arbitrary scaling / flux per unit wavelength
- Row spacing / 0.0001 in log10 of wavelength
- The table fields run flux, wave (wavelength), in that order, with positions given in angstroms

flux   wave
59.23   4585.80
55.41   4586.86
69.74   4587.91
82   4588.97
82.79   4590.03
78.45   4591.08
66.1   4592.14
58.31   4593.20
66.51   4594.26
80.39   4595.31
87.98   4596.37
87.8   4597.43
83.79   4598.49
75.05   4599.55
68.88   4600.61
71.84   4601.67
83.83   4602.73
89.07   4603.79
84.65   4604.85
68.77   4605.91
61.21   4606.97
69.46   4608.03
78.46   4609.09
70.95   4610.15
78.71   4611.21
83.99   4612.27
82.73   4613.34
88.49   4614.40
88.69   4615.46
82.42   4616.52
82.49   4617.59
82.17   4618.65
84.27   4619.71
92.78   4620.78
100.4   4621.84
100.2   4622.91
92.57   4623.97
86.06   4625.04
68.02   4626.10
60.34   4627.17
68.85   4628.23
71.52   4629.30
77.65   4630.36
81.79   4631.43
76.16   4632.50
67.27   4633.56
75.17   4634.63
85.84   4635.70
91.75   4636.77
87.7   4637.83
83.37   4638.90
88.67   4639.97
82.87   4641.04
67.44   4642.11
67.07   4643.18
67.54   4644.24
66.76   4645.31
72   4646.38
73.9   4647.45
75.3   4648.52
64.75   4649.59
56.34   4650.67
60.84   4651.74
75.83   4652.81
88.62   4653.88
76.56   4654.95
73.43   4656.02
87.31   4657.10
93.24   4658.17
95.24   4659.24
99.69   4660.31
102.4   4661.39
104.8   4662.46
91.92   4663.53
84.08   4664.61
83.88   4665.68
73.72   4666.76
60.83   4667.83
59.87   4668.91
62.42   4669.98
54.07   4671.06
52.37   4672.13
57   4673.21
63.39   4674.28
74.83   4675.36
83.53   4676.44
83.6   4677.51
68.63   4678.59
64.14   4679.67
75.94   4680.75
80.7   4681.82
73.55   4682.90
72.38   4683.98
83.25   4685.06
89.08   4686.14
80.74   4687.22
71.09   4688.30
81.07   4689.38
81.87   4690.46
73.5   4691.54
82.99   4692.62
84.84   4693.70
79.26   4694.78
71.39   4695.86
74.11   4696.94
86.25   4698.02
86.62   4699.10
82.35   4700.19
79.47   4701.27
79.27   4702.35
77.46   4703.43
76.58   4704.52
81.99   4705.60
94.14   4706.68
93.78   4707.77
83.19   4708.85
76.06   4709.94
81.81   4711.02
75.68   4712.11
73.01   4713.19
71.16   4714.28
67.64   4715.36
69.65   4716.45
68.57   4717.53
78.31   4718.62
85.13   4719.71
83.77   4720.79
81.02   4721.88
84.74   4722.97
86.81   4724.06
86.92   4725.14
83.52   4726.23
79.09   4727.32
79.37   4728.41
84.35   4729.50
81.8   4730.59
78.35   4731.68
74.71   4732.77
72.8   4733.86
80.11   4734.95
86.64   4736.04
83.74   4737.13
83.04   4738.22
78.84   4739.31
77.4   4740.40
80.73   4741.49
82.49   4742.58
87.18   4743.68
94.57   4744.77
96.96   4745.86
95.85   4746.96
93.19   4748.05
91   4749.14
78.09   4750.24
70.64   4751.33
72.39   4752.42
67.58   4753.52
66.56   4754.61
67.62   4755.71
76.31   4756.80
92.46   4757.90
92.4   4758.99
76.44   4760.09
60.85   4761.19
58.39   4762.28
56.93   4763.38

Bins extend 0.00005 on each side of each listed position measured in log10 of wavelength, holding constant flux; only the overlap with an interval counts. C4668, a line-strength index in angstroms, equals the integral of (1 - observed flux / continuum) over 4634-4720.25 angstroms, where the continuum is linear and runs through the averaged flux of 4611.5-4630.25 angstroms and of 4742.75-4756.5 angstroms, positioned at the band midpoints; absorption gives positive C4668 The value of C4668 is 5.1 angstroms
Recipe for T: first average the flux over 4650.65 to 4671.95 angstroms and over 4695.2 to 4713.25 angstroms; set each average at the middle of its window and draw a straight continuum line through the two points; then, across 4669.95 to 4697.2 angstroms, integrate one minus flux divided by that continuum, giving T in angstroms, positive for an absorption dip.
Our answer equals 2.10 angstroms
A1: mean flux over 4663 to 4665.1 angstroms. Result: 87.8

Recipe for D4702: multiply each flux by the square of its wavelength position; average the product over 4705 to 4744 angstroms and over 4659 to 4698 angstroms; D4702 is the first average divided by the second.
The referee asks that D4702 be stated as 1.06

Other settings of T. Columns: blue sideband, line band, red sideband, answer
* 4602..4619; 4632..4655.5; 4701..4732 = 1.4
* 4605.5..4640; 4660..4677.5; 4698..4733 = 1.1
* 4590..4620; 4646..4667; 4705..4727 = -0.7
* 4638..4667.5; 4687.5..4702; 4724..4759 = 0.2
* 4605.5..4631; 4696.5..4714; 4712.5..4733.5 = -0.5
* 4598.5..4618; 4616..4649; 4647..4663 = 0.3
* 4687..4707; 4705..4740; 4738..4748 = 1.5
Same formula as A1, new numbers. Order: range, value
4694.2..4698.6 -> 78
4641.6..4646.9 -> 68.3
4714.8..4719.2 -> 71.2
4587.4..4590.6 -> 78.2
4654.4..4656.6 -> 75.2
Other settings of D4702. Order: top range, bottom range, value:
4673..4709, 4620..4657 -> 1.04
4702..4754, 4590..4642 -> 1.07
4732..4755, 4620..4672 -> 1.08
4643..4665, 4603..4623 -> 0.99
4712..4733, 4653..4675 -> 1.03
